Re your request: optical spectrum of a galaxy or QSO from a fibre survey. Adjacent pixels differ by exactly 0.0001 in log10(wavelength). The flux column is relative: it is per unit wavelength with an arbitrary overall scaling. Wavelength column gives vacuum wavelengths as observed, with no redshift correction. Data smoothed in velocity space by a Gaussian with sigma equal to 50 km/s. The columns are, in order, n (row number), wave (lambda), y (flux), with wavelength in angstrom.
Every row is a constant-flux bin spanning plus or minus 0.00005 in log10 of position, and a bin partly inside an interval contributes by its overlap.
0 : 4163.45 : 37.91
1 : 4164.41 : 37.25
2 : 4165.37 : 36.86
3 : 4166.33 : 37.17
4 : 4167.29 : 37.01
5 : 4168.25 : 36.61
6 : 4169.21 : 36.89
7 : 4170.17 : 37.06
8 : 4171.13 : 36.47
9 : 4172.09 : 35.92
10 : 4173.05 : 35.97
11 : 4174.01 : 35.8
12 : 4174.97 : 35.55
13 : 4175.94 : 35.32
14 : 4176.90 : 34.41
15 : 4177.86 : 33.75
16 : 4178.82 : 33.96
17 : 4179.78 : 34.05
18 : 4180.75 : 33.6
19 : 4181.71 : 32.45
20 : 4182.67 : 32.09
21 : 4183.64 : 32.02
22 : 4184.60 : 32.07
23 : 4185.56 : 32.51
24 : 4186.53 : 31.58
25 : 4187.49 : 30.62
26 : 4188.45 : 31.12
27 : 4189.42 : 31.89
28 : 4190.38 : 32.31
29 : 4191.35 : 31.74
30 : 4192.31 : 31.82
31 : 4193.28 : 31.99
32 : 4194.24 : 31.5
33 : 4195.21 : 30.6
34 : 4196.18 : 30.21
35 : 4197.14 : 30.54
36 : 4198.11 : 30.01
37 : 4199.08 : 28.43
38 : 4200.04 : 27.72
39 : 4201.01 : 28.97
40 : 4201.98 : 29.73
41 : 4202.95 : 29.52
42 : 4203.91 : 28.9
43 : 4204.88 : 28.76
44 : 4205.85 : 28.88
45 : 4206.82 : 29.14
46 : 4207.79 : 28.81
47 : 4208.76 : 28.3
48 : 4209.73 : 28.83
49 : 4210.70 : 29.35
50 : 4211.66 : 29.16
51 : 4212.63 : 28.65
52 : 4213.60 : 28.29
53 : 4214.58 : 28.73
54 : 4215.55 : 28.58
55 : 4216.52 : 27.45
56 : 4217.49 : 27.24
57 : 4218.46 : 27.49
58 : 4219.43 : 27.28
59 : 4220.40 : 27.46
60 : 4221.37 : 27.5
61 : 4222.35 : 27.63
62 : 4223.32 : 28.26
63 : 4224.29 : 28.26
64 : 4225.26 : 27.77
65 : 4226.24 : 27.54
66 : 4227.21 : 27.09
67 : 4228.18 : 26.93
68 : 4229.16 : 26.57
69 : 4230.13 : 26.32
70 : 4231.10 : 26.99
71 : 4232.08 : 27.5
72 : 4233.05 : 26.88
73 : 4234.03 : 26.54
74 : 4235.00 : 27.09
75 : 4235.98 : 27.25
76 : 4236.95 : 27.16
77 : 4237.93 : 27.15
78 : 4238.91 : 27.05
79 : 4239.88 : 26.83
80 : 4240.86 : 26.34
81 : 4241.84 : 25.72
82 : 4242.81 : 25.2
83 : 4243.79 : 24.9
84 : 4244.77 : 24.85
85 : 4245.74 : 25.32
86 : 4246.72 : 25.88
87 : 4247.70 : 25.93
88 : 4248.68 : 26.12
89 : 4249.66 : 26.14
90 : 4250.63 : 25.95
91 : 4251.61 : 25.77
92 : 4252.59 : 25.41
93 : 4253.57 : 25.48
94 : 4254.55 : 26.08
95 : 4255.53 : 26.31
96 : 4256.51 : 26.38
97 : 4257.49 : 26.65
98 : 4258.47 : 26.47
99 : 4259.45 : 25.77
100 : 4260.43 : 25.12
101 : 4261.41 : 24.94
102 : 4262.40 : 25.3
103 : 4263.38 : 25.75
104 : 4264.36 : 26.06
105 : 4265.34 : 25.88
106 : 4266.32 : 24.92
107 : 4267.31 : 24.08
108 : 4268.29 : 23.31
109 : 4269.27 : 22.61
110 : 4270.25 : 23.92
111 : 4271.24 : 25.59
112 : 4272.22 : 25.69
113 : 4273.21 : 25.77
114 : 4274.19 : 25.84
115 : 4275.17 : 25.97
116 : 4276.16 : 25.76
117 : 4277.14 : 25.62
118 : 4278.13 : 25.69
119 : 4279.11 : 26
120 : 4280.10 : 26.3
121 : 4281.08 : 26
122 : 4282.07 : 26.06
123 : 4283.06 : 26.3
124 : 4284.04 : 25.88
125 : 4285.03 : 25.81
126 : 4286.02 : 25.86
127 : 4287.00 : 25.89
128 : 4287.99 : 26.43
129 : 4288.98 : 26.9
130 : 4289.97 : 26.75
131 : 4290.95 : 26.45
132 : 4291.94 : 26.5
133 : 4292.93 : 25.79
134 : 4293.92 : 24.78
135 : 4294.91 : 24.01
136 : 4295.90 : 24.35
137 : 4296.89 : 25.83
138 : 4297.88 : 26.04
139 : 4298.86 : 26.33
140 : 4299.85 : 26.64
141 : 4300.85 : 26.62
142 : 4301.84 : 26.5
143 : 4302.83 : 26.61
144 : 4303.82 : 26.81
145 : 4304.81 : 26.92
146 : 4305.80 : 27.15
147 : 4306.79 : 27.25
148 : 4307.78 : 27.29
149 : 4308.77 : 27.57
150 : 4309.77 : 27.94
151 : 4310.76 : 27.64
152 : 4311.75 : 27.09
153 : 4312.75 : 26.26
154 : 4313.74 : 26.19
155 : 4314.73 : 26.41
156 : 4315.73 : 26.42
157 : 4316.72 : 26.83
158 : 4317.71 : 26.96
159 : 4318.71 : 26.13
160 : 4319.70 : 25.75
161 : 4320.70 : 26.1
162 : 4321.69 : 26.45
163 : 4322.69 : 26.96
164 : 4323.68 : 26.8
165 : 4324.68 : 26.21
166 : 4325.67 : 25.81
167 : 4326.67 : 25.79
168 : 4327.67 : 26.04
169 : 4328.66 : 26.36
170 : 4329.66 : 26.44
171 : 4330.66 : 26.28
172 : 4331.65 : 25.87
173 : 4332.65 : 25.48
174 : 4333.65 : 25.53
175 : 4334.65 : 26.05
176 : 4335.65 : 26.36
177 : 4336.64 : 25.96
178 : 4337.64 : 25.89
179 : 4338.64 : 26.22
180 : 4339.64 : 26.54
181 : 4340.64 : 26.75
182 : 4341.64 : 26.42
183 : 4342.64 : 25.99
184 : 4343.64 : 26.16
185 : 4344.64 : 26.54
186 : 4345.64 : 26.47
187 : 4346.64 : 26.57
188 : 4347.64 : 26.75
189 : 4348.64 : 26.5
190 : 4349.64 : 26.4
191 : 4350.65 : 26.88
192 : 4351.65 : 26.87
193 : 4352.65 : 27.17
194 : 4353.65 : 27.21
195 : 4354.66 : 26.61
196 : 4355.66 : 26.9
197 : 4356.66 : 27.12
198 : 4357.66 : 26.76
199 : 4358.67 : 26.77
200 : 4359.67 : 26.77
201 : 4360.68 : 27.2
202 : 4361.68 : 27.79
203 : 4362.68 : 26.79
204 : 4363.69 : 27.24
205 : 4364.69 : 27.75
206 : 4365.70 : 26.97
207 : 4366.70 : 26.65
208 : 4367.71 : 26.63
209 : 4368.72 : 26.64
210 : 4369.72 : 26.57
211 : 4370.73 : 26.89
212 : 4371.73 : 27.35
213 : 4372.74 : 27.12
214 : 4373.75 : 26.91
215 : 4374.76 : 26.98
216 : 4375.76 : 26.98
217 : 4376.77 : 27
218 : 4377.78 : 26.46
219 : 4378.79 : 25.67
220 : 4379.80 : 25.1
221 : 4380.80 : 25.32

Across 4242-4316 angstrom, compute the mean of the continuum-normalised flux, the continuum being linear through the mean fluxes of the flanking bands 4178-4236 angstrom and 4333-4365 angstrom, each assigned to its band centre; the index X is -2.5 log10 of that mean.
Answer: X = 0.083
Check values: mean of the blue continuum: 29.4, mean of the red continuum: 26.6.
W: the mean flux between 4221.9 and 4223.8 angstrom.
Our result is 28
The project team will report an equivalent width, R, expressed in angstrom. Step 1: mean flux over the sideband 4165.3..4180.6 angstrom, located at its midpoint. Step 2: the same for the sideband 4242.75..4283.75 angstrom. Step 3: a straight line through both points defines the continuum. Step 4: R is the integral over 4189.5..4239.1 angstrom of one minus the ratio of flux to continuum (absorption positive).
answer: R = 4.0 angstrom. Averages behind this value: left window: 35.7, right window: 25.6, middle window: 28.5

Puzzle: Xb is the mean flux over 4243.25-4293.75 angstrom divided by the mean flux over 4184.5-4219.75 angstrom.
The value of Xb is 0.87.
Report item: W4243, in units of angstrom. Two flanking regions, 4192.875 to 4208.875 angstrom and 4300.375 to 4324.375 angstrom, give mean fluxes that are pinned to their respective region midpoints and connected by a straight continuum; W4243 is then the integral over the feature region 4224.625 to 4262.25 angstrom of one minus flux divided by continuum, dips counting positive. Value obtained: 2.9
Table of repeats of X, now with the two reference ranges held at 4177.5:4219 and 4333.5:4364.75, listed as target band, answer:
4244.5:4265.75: 0.12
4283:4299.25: 0.09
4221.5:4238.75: 0.09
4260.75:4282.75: 0.13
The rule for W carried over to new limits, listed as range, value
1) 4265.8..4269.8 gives 23.8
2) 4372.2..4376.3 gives 27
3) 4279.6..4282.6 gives 26.1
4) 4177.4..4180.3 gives 33.9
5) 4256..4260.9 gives 26.1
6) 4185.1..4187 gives 31.9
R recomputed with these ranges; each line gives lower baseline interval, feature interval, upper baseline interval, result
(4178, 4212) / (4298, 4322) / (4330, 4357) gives 0.6 angstrom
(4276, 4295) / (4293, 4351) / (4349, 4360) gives 0.2 angstrom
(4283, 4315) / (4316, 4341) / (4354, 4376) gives 0.4 angstrom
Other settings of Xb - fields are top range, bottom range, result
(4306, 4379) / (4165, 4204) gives 0.81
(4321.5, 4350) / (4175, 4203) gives 0.83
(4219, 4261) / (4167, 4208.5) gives 0.82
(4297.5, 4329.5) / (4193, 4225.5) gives 0.92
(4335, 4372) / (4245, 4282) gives 1.05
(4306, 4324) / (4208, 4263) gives 1.00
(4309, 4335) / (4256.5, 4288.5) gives 1.03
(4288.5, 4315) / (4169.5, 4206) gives 0.82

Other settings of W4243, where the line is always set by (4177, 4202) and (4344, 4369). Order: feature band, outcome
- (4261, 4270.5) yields 1.52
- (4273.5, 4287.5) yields 1.48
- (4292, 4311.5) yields 1.34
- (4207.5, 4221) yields 1.13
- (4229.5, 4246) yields 2.05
